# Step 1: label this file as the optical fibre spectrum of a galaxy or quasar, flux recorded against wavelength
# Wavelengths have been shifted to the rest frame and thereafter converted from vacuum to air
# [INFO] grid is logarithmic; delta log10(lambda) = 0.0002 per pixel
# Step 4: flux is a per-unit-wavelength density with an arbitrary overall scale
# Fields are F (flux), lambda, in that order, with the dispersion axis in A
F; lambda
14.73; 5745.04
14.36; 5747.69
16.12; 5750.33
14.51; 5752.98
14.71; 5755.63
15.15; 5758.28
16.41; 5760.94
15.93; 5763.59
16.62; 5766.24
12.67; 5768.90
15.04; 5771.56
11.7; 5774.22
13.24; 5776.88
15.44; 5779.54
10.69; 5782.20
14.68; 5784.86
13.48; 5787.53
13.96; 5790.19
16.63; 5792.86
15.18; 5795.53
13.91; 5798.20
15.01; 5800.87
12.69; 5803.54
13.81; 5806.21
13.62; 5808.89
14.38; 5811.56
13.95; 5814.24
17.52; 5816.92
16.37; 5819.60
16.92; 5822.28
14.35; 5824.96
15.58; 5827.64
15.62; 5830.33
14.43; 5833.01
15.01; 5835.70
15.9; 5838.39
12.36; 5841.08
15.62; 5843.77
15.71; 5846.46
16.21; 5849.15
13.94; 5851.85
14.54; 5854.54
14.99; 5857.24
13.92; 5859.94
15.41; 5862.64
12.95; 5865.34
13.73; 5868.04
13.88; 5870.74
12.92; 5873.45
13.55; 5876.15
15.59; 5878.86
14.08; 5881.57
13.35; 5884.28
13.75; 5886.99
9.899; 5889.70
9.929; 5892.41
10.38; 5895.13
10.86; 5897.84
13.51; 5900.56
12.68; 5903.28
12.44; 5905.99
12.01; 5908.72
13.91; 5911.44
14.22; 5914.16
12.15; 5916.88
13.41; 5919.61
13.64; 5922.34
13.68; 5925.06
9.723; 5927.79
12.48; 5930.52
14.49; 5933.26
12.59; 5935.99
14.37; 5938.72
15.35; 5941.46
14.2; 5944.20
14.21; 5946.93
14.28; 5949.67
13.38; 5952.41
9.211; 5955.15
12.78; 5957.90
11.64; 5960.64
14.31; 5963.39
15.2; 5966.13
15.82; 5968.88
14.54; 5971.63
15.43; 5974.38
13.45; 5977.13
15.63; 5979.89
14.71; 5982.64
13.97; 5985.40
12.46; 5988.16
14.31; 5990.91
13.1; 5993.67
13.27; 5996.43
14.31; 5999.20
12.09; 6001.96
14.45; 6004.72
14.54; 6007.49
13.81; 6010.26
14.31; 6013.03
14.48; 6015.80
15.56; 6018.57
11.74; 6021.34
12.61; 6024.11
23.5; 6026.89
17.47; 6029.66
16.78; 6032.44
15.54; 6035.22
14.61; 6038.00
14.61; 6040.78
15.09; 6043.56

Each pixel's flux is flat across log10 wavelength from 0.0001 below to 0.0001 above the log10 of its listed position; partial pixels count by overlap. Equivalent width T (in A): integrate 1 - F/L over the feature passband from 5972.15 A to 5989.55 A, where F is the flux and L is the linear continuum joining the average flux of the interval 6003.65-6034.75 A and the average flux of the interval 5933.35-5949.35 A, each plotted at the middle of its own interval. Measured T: 0.6 A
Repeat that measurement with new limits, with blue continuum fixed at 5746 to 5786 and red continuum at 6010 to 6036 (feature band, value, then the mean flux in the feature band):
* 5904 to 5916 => 1.64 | 13.1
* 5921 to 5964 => 6.09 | 13.1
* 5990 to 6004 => 1.90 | 13.4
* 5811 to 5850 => -1.47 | 15.3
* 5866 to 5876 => 1.00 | 13.5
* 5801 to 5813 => 0.74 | 13.8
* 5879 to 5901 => 4.31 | 12.1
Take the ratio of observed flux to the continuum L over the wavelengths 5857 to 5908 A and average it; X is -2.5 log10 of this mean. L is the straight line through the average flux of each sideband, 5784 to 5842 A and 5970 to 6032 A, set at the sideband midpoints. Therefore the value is 0.14 mag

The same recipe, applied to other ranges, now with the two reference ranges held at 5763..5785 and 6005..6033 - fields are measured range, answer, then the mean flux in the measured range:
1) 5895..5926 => 0.151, 12.8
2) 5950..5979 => 0.109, 13.6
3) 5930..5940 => 0.101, 13.6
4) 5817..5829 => -0.129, 16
